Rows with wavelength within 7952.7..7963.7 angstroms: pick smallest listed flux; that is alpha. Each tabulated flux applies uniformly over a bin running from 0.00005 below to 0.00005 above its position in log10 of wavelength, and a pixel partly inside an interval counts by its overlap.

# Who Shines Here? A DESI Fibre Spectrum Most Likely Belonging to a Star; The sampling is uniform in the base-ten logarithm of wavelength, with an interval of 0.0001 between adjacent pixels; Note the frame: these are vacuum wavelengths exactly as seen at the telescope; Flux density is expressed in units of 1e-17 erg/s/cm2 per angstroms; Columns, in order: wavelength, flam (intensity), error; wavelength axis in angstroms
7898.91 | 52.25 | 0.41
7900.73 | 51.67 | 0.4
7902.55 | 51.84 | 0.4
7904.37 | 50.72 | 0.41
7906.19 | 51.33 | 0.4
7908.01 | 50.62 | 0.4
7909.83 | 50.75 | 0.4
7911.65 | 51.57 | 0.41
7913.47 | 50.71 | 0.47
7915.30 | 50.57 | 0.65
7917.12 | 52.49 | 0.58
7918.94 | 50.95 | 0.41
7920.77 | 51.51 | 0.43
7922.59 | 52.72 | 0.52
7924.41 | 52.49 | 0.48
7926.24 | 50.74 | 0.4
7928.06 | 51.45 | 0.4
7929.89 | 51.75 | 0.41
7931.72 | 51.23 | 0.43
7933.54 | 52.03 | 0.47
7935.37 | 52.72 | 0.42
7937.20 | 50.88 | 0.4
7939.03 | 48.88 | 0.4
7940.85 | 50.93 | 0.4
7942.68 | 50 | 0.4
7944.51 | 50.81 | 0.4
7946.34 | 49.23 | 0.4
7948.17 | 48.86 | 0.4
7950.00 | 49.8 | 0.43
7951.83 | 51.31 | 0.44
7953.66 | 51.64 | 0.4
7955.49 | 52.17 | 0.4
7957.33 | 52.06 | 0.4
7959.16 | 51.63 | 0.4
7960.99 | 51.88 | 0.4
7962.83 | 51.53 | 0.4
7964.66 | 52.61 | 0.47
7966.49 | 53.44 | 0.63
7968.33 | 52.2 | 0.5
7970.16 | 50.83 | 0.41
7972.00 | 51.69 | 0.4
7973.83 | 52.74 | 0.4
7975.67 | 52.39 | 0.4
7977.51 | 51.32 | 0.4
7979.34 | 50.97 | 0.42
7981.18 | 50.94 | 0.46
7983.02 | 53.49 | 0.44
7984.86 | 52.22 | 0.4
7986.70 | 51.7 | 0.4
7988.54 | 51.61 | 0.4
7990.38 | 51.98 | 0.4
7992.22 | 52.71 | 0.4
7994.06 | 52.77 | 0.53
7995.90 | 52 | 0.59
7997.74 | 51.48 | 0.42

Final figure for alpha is 51.53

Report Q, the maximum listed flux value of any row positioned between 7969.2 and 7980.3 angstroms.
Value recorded 52.74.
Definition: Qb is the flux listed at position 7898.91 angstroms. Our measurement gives 52.25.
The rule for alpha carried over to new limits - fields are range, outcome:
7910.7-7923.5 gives 50.57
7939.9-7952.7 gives 48.86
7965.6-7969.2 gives 52.2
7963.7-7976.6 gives 50.83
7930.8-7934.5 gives 51.23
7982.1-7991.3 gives 51.61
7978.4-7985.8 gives 50.94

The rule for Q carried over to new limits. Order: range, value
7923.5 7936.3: 52.72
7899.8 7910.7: 51.84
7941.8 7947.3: 50.81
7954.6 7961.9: 52.17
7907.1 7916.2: 51.57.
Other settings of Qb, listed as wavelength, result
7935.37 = 52.72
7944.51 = 50.81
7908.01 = 50.62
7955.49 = 52.17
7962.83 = 51.53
